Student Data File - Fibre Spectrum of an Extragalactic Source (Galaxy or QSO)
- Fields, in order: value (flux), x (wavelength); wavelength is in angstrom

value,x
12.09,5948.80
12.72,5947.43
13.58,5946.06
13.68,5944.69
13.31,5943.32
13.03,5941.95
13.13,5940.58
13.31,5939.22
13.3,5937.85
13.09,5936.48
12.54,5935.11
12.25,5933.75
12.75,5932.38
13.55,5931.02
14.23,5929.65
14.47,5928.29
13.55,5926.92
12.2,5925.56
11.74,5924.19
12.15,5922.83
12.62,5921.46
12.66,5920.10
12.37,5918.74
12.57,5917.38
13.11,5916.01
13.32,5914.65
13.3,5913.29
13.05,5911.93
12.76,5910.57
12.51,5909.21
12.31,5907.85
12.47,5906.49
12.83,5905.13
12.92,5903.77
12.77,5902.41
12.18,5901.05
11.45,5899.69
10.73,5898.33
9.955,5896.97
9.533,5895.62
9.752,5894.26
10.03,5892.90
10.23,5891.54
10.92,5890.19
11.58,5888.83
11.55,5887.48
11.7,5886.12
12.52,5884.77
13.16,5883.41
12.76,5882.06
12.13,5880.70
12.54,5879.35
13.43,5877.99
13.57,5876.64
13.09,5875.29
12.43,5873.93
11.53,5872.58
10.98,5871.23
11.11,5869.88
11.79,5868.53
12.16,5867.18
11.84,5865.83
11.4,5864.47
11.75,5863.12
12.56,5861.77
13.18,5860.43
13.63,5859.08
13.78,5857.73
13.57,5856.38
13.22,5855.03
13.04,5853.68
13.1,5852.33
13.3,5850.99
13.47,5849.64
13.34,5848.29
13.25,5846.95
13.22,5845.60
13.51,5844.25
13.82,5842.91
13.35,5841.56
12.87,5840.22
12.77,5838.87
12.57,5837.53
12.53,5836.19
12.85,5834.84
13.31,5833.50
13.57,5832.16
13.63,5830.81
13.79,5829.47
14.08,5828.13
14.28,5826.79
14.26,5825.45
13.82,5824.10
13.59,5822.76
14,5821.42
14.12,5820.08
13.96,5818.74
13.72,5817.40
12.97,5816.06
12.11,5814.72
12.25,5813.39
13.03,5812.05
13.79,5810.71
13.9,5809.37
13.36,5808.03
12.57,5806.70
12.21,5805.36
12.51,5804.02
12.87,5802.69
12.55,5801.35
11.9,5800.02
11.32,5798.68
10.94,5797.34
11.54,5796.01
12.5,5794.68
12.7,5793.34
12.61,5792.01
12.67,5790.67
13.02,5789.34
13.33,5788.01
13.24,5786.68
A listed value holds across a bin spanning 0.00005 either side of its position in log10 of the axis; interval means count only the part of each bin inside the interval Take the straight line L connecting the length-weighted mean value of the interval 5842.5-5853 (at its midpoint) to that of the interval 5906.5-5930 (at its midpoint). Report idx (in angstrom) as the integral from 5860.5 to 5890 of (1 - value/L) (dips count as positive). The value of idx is 2.2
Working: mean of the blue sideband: 13.4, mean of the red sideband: 12.9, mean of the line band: 12.2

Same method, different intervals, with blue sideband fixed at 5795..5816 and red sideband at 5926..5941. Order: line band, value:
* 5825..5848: -1.29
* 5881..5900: 2.72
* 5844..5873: 0.32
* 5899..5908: 0.46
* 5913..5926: 0.59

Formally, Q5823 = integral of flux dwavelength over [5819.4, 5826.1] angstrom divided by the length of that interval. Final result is 13.9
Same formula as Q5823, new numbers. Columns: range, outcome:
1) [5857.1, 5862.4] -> 13.3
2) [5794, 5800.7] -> 11.6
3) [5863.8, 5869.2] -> 11.8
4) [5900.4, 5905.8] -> 12.7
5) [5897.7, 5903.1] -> 11.8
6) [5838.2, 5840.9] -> 12.8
